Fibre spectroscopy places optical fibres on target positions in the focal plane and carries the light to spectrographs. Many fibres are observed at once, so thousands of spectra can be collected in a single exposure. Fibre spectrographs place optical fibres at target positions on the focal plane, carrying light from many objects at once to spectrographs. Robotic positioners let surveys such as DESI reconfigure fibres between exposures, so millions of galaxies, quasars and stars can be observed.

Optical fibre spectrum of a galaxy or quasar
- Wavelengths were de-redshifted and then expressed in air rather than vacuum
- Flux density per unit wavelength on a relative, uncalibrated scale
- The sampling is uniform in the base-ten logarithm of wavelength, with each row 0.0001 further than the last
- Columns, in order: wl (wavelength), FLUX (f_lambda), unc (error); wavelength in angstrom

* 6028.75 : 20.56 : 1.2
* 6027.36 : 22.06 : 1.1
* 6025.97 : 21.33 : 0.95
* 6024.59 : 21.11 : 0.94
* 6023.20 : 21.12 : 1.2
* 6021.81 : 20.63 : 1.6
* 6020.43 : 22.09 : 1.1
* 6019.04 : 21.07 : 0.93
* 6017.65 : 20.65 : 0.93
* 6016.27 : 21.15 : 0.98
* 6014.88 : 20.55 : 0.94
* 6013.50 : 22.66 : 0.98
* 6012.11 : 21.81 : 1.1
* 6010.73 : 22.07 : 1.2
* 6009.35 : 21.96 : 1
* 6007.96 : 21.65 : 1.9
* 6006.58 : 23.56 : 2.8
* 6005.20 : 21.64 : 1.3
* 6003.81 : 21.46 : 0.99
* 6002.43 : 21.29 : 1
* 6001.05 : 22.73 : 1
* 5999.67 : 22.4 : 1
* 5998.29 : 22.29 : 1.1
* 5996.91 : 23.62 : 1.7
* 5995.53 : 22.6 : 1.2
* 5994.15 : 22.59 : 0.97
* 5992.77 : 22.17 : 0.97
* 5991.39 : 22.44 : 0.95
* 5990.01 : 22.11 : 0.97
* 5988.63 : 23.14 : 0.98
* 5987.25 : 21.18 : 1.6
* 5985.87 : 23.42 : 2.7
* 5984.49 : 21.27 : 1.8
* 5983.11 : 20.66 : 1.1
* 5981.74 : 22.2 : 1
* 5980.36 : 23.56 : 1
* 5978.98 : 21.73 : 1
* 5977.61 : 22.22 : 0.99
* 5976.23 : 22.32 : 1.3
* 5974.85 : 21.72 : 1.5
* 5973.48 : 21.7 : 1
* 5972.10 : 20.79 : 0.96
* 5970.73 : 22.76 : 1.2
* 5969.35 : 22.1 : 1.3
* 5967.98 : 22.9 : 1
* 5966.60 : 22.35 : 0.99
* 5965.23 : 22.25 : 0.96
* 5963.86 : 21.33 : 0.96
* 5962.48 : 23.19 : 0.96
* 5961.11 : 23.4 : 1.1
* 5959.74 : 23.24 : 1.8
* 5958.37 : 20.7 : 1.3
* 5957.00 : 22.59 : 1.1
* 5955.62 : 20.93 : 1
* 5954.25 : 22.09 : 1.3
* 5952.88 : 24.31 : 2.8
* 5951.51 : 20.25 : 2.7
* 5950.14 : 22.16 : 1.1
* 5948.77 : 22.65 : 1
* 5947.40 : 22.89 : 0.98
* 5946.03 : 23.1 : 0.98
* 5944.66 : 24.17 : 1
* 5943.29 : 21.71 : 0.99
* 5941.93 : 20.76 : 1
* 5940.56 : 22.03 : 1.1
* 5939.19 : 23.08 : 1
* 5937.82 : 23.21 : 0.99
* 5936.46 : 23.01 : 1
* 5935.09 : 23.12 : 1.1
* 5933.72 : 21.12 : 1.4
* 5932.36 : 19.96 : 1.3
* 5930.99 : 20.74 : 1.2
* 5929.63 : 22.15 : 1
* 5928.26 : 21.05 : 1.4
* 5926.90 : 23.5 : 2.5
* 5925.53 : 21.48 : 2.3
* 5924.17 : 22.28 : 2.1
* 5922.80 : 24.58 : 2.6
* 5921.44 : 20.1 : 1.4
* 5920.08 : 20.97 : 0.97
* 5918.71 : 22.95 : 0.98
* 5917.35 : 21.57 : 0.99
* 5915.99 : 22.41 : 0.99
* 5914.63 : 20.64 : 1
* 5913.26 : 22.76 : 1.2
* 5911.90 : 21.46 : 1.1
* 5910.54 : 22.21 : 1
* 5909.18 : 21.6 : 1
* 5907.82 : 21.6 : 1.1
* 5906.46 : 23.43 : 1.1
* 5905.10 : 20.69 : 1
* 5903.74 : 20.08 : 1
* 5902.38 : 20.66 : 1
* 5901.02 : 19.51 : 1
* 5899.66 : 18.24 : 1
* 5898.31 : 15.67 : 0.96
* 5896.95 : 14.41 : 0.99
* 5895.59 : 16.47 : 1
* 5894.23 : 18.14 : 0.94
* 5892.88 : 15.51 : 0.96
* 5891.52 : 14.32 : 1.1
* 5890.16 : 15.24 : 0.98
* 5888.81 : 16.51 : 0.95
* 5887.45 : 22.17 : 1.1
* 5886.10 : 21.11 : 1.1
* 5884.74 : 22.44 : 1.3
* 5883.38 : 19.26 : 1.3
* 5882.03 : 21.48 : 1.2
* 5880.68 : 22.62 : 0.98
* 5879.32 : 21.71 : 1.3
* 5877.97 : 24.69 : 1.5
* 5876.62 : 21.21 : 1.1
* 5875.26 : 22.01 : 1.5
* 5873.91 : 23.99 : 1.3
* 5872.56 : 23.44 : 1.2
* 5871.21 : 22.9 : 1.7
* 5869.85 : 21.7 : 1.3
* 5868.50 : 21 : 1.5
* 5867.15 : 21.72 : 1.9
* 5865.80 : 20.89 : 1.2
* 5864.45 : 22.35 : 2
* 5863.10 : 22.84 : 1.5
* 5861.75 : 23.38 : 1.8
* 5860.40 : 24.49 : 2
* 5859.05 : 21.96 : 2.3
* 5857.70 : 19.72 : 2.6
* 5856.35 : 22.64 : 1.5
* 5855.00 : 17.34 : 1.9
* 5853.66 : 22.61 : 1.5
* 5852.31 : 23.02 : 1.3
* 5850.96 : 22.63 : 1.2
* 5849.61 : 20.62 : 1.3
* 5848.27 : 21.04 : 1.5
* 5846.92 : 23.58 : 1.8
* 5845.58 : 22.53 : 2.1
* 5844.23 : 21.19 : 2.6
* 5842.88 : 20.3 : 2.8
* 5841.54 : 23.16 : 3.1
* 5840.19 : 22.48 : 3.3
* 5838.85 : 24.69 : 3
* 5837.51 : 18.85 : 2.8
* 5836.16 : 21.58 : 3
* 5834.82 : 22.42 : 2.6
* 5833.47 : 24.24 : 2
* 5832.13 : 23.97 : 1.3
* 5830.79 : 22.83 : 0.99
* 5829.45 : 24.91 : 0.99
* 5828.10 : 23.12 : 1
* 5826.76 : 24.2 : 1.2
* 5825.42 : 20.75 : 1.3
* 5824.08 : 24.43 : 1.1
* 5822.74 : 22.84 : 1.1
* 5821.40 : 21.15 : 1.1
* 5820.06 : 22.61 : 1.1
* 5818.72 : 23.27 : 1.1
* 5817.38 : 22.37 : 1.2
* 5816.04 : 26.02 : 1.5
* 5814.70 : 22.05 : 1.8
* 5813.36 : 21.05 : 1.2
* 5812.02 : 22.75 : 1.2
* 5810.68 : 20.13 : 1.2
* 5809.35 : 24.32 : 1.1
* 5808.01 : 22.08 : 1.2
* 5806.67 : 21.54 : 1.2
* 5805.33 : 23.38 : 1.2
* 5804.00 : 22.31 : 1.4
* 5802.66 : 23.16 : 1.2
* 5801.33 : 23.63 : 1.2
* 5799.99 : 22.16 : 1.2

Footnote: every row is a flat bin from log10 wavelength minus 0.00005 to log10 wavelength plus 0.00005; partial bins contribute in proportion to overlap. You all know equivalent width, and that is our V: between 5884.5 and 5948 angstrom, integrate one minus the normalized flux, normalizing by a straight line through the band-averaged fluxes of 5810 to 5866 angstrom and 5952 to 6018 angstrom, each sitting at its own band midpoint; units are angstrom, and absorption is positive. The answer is 4.23 angstrom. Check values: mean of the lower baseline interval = 22.4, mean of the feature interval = 20.8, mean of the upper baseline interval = 22.2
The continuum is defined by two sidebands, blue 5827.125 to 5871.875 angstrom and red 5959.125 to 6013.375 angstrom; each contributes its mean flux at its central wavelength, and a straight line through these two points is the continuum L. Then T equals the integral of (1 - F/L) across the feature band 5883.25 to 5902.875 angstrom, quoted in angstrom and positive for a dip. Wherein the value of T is 3.81 angstrom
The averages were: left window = 22.2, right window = 22.3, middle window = 17.9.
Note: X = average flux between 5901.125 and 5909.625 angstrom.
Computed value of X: 21.2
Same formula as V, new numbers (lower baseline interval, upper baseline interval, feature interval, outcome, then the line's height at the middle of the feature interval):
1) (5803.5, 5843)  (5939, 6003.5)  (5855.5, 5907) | 4.60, 22.5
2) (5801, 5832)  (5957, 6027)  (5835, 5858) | 1.02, 22.7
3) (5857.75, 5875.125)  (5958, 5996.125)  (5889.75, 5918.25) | 3.73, 22.4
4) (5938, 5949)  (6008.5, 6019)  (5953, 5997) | -0.28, 22.1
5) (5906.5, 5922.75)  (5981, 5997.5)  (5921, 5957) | -0.34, 22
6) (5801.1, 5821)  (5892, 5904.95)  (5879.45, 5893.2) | -0.62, 18.4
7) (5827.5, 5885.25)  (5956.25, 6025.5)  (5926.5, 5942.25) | 0.10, 22.1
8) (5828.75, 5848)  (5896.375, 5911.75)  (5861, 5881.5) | -1.14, 21.3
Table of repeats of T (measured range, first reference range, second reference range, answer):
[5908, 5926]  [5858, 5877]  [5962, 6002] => 0.3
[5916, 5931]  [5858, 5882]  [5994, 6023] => 0.1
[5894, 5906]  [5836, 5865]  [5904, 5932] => 2.0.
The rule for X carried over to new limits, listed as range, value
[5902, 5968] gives 22.1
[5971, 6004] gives 22.2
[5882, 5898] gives 17.9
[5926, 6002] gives 22.2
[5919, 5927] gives 22.1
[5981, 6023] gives 22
